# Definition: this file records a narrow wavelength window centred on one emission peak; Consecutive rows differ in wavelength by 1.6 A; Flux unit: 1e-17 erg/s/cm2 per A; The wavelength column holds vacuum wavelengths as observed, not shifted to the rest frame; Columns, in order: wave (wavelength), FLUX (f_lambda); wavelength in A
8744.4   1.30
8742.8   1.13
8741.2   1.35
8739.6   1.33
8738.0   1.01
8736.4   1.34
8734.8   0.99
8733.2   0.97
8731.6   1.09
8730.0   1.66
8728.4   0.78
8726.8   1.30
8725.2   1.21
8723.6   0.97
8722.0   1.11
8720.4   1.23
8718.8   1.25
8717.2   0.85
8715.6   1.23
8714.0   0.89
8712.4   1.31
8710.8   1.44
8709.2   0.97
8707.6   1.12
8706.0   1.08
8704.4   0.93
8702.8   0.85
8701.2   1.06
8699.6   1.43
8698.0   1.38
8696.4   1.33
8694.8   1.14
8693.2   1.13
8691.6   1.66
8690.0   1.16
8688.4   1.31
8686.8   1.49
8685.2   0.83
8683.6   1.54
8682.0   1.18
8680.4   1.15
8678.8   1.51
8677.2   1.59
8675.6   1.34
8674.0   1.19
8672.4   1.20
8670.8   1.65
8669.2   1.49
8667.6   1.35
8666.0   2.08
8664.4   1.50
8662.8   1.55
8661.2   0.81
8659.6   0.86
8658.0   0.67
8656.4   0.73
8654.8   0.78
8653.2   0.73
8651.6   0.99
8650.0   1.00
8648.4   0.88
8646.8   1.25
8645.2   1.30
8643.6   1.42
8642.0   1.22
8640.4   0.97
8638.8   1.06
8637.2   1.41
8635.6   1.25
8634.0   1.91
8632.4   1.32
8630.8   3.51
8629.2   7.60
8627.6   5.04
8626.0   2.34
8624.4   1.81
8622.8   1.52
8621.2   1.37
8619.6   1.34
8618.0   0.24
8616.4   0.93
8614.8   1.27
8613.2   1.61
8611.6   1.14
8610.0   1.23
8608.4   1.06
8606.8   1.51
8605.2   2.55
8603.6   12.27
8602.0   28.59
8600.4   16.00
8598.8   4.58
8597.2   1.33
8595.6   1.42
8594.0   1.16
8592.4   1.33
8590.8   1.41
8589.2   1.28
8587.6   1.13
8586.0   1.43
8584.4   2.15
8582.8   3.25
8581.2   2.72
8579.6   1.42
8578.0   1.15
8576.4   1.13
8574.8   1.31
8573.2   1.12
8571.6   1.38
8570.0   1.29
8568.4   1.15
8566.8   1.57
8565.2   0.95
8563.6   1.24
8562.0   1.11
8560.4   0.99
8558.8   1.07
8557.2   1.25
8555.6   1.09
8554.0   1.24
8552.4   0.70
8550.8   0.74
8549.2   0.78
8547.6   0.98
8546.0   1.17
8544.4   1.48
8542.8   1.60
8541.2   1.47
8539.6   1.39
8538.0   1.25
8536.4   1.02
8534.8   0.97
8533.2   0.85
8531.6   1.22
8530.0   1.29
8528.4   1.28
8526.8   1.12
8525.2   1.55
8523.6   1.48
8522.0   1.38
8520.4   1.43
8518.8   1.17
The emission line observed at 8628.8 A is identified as [N II] 6583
